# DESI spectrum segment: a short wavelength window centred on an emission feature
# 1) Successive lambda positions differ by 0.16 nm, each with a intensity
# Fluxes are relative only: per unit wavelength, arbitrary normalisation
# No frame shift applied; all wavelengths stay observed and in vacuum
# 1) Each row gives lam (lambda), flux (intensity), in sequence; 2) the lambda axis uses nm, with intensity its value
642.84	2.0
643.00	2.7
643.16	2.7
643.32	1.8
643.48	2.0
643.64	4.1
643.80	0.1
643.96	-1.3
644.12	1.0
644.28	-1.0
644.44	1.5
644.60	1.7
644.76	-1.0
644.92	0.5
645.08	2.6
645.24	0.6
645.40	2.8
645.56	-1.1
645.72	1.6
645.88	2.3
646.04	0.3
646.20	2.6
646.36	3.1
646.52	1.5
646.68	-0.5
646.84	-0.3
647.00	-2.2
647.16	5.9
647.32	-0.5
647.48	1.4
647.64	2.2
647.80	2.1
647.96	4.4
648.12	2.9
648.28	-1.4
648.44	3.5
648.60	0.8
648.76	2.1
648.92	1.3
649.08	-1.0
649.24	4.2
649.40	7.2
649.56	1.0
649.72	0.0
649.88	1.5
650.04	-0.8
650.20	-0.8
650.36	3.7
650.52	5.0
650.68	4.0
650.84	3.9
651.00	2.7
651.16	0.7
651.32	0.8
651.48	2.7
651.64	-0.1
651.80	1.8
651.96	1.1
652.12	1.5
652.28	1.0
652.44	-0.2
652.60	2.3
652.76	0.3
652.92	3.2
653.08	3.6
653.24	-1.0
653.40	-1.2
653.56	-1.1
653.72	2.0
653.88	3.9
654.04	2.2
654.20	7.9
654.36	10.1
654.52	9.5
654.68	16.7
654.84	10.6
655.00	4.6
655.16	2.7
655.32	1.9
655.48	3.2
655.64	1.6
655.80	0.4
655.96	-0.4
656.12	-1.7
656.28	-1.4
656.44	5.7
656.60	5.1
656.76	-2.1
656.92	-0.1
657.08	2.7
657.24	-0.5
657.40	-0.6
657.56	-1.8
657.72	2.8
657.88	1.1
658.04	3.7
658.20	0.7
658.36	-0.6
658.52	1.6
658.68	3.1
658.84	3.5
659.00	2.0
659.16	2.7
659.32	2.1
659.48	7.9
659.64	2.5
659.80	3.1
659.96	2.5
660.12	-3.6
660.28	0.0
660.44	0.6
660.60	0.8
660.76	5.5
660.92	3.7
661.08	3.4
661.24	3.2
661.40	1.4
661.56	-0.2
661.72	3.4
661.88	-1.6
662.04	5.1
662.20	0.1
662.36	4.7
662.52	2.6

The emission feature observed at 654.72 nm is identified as [O II]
